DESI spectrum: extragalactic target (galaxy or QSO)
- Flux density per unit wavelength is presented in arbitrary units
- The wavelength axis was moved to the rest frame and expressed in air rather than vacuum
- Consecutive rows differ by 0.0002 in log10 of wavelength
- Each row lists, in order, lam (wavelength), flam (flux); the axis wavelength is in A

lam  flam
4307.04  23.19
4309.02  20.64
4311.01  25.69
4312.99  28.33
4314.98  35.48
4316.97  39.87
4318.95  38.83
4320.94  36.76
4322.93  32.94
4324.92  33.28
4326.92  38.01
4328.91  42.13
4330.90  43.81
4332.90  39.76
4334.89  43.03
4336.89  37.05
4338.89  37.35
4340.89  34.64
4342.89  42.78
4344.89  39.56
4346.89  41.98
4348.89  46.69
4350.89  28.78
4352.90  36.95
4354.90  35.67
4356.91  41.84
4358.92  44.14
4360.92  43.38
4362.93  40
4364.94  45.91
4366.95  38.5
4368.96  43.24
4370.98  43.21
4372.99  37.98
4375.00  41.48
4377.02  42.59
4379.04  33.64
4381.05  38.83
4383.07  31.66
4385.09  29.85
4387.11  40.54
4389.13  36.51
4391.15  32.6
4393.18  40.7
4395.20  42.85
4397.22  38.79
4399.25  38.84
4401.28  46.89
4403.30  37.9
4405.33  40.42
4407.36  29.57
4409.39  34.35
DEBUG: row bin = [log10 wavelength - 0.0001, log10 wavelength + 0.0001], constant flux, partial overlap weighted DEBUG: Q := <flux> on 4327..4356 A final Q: 39.3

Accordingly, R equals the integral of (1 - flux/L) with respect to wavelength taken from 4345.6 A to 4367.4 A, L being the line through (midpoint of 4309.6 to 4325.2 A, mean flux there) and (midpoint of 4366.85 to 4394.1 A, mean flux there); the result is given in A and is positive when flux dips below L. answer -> -2.5 A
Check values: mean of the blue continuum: 33.6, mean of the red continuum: 37.9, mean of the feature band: 40.4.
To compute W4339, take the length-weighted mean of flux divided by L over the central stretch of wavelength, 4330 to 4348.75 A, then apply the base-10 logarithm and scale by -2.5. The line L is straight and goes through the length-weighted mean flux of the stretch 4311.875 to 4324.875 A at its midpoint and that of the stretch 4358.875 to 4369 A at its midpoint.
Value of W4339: -0.05 mag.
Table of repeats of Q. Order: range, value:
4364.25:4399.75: 38.7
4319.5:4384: 39.3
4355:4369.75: 42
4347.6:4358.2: 38.3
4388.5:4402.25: 39.6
